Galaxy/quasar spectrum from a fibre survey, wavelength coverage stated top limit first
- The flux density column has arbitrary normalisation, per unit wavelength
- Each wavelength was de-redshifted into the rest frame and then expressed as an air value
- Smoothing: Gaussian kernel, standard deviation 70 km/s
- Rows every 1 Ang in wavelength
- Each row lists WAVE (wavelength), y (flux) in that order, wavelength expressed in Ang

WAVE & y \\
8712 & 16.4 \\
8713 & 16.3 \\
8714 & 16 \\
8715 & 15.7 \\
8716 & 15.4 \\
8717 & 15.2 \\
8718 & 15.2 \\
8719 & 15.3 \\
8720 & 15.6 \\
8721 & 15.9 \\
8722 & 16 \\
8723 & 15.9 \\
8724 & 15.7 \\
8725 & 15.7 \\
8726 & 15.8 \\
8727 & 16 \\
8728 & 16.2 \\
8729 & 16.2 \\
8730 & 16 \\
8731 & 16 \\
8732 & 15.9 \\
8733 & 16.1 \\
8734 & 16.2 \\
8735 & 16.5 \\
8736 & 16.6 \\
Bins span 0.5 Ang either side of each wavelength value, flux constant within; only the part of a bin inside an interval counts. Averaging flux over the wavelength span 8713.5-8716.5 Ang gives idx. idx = 15.7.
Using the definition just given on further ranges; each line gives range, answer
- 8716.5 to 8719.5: 15.2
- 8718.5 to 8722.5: 15.7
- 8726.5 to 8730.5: 16.1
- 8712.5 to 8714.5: 16.1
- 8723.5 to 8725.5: 15.7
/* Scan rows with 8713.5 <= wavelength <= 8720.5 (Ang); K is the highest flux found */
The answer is 16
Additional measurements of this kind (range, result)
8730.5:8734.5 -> 16.2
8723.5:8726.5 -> 15.8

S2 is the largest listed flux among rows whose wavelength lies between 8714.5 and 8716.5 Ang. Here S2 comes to 15.7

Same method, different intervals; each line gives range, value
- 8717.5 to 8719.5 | 15.3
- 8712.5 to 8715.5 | 16.3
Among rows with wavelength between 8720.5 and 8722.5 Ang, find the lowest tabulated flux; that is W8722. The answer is 15.9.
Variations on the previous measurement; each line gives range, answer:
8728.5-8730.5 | 16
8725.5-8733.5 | 15.8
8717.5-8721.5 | 15.2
